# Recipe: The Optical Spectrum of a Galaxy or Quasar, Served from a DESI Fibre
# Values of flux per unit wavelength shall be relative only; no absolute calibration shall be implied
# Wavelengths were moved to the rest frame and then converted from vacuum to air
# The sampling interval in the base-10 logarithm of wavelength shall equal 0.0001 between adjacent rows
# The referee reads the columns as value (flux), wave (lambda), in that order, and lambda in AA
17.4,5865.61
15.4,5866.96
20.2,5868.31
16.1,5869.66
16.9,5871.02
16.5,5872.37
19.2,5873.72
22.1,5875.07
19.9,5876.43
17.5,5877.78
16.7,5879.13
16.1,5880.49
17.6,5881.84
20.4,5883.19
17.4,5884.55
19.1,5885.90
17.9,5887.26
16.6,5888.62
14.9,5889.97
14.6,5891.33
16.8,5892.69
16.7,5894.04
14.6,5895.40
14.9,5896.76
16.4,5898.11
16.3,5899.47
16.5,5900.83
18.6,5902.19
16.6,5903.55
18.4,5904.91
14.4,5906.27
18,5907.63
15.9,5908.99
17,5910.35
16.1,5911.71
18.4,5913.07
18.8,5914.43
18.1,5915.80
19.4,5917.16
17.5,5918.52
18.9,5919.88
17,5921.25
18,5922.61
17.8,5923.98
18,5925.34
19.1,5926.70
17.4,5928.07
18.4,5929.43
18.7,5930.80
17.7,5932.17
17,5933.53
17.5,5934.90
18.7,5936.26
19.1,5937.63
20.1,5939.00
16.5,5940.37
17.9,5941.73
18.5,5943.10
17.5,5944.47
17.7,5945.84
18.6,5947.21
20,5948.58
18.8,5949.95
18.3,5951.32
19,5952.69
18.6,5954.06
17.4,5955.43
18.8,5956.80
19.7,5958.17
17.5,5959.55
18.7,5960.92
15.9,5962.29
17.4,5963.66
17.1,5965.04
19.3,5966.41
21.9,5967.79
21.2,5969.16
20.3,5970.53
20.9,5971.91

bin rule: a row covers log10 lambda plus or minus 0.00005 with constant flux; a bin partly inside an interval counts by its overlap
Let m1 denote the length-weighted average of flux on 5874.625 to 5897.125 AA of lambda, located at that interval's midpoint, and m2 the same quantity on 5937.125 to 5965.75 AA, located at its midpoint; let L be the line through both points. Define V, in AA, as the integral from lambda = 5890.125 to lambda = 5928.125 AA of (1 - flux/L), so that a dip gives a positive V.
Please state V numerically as 1.1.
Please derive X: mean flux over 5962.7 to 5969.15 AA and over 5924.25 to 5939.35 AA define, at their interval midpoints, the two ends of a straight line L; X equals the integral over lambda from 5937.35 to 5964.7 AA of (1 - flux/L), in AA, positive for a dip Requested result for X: 0.63 AA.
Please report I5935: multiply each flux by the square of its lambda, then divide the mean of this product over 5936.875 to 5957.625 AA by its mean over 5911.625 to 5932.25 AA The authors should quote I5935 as 1.03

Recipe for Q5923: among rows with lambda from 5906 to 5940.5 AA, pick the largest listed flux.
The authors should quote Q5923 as 20.1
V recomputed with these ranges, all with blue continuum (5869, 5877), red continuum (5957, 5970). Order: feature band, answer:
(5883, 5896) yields 1.2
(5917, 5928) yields 0.3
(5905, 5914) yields 0.8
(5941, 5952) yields 0.2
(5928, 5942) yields 0.4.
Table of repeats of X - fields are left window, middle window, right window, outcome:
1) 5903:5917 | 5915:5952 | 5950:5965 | -1.15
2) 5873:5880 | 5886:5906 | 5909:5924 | 2.13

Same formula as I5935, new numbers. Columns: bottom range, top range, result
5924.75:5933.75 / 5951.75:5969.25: 1.04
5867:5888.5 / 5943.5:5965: 1.03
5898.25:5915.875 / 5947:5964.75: 1.09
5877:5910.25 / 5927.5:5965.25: 1.10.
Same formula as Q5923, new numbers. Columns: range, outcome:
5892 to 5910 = 18.6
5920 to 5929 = 19.1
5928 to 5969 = 21.9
